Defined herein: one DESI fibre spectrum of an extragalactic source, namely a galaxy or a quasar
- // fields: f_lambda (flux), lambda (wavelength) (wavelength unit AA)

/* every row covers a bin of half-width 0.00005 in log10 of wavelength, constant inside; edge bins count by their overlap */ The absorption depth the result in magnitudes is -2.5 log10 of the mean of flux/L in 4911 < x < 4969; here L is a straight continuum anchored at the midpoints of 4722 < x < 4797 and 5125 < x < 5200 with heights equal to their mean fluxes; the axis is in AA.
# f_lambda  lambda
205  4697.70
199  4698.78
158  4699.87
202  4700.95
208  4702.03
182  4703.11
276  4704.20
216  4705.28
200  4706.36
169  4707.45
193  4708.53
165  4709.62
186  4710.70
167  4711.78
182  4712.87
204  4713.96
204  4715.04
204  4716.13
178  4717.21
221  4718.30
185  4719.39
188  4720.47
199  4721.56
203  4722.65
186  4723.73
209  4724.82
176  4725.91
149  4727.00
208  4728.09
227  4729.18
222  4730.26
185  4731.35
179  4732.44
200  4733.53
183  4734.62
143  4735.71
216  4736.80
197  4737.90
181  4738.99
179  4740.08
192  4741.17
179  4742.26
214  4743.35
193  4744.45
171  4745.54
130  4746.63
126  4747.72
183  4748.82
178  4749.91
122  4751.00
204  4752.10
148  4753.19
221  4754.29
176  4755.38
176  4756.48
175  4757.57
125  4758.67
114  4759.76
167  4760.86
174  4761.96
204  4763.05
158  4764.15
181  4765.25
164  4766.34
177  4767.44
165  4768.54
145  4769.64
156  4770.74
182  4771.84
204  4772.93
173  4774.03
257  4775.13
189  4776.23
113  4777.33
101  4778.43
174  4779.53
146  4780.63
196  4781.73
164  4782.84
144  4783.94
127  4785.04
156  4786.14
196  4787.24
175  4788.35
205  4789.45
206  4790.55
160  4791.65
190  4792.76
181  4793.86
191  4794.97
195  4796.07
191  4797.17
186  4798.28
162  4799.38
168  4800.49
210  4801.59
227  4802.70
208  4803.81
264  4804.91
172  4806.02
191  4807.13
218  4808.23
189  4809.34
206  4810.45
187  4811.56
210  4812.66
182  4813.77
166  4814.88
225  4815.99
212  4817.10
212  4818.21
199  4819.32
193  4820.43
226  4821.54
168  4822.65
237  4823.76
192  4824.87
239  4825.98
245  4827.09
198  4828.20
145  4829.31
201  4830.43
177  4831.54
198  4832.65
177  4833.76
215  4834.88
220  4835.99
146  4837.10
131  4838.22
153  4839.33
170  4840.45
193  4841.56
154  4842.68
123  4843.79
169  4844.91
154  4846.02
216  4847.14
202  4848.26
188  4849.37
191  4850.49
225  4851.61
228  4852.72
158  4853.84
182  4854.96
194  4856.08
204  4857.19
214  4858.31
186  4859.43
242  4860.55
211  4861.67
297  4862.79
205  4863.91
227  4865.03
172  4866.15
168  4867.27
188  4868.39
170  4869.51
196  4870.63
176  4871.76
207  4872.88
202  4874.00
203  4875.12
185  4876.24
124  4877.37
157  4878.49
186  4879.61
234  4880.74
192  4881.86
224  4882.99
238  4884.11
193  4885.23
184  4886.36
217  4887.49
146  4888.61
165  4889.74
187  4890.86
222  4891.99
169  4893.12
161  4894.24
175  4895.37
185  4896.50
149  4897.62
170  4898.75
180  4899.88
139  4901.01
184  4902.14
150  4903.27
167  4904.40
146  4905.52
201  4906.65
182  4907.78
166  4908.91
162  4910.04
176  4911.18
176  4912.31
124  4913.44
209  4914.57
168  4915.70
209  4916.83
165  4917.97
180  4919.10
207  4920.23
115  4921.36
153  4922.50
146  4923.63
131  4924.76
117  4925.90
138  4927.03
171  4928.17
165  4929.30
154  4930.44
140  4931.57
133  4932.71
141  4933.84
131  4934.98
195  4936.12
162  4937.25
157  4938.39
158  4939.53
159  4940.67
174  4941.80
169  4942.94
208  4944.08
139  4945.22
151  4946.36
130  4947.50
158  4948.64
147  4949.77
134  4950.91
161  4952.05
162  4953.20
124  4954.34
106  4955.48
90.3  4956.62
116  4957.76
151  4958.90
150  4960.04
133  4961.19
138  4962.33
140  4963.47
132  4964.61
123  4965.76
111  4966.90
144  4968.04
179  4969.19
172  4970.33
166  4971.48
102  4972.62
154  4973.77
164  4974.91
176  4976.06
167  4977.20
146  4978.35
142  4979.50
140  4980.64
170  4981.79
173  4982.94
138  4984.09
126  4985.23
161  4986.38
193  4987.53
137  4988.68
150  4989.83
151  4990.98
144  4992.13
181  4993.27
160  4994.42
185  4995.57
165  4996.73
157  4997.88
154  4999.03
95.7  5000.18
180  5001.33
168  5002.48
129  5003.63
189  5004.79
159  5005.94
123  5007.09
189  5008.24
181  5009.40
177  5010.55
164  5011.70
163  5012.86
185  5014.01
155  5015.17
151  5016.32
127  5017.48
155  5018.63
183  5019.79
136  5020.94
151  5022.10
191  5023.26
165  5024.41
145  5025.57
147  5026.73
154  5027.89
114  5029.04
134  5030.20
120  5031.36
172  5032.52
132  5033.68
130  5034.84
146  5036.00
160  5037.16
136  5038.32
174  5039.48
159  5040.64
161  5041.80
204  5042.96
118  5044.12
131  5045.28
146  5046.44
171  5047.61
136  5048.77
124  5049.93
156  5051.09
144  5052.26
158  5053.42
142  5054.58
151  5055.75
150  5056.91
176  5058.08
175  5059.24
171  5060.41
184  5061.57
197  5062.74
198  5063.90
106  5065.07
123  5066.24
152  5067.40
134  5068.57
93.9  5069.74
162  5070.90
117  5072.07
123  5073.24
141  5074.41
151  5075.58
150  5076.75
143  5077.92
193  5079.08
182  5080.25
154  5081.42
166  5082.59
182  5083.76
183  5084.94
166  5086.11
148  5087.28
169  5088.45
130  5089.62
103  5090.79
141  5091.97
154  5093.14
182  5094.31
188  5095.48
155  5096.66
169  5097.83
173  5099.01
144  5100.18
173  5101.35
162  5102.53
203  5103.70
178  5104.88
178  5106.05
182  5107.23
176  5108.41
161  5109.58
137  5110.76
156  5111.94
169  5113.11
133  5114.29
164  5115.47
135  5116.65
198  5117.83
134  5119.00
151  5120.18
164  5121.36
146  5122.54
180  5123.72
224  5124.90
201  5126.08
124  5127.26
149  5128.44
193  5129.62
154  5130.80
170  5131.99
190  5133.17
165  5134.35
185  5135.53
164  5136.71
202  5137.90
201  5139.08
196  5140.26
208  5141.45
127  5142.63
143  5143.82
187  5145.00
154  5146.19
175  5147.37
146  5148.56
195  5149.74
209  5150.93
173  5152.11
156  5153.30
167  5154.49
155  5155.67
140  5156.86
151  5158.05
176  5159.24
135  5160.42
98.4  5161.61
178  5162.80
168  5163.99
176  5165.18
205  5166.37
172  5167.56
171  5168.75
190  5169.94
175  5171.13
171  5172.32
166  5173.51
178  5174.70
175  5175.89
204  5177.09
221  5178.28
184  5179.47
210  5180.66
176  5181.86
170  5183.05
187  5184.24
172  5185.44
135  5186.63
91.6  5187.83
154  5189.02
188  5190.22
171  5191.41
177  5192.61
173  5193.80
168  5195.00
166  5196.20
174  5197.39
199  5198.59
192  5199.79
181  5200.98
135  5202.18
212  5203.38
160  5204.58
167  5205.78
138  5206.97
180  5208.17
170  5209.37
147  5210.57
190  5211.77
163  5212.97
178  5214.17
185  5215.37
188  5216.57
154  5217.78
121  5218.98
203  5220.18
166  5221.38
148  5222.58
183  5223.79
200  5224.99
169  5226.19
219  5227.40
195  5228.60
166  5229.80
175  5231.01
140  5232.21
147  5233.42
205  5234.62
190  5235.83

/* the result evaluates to 0.16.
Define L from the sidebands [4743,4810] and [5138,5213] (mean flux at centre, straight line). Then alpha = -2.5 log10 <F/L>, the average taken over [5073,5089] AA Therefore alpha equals 0.07 mag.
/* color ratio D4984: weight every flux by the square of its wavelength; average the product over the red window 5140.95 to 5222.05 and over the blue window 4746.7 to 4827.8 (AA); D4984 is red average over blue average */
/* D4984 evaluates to 1.09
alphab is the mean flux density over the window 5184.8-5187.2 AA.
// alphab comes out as 154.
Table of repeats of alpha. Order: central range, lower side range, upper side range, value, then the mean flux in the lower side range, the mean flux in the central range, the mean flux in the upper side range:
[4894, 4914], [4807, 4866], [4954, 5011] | 0.054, 196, 166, 150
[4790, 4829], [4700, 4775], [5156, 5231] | -0.105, 183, 200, 172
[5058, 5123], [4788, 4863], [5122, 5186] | 0.125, 194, 158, 174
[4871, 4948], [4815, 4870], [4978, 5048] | 0.055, 195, 170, 155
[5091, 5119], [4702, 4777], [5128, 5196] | 0.057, 184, 164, 171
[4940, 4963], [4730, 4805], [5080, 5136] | 0.175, 177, 145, 165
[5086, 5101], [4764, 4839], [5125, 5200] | 0.127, 186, 156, 172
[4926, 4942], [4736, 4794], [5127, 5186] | 0.123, 172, 154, 173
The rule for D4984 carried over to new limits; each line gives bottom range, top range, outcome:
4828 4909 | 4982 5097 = 0.89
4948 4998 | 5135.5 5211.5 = 1.25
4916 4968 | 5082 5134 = 1.19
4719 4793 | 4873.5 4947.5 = 1.03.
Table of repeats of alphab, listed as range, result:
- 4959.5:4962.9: 140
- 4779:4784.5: 165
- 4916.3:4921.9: 175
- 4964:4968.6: 128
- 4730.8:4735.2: 186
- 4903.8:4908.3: 174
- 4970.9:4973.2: 134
